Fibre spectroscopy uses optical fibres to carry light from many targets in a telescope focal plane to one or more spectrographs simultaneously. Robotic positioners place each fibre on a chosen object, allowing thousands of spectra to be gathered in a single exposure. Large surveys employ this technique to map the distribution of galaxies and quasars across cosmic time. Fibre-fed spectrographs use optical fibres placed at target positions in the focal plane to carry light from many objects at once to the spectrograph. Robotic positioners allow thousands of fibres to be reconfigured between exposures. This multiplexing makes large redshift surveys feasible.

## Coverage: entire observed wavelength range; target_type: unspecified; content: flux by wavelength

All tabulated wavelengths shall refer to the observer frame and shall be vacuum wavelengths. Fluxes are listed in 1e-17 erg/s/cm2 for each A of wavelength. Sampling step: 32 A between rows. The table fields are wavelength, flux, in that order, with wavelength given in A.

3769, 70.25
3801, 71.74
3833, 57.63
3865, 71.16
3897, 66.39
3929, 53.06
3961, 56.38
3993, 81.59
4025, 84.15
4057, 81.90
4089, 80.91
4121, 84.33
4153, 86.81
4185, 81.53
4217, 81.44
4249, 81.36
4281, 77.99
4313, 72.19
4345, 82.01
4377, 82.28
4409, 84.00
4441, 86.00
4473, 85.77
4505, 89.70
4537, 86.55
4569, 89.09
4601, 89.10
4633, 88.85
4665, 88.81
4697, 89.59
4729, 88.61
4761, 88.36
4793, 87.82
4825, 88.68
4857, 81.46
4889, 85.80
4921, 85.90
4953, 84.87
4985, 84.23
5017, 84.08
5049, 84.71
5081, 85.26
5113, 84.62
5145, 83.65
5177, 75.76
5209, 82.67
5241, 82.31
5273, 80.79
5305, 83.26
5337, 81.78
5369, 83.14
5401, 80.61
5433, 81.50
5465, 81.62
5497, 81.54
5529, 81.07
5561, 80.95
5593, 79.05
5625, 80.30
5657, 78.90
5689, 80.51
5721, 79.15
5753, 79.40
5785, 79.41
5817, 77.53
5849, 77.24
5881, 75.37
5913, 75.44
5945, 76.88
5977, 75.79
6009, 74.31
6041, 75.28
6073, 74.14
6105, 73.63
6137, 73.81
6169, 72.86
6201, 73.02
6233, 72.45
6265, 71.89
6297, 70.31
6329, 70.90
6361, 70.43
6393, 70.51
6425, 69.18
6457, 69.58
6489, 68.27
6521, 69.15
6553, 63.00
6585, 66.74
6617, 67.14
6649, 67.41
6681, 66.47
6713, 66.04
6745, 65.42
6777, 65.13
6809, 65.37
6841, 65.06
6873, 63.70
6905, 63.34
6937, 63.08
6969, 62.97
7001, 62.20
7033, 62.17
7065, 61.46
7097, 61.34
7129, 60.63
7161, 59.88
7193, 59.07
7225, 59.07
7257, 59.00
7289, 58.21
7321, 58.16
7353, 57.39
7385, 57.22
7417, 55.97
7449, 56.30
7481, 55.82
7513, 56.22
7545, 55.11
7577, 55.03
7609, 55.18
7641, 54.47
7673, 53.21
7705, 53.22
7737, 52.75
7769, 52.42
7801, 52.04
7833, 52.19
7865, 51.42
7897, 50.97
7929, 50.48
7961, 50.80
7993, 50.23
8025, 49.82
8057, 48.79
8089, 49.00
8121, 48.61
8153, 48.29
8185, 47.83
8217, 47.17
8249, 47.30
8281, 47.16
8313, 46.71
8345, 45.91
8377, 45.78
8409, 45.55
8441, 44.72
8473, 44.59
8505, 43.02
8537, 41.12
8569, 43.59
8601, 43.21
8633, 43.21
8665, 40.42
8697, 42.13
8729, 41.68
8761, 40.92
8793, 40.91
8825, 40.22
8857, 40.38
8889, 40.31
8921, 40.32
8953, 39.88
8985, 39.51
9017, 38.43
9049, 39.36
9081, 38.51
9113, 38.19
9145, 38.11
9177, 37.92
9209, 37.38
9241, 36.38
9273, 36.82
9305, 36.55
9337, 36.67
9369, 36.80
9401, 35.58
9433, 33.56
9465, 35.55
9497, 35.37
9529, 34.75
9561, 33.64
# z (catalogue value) 0.00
